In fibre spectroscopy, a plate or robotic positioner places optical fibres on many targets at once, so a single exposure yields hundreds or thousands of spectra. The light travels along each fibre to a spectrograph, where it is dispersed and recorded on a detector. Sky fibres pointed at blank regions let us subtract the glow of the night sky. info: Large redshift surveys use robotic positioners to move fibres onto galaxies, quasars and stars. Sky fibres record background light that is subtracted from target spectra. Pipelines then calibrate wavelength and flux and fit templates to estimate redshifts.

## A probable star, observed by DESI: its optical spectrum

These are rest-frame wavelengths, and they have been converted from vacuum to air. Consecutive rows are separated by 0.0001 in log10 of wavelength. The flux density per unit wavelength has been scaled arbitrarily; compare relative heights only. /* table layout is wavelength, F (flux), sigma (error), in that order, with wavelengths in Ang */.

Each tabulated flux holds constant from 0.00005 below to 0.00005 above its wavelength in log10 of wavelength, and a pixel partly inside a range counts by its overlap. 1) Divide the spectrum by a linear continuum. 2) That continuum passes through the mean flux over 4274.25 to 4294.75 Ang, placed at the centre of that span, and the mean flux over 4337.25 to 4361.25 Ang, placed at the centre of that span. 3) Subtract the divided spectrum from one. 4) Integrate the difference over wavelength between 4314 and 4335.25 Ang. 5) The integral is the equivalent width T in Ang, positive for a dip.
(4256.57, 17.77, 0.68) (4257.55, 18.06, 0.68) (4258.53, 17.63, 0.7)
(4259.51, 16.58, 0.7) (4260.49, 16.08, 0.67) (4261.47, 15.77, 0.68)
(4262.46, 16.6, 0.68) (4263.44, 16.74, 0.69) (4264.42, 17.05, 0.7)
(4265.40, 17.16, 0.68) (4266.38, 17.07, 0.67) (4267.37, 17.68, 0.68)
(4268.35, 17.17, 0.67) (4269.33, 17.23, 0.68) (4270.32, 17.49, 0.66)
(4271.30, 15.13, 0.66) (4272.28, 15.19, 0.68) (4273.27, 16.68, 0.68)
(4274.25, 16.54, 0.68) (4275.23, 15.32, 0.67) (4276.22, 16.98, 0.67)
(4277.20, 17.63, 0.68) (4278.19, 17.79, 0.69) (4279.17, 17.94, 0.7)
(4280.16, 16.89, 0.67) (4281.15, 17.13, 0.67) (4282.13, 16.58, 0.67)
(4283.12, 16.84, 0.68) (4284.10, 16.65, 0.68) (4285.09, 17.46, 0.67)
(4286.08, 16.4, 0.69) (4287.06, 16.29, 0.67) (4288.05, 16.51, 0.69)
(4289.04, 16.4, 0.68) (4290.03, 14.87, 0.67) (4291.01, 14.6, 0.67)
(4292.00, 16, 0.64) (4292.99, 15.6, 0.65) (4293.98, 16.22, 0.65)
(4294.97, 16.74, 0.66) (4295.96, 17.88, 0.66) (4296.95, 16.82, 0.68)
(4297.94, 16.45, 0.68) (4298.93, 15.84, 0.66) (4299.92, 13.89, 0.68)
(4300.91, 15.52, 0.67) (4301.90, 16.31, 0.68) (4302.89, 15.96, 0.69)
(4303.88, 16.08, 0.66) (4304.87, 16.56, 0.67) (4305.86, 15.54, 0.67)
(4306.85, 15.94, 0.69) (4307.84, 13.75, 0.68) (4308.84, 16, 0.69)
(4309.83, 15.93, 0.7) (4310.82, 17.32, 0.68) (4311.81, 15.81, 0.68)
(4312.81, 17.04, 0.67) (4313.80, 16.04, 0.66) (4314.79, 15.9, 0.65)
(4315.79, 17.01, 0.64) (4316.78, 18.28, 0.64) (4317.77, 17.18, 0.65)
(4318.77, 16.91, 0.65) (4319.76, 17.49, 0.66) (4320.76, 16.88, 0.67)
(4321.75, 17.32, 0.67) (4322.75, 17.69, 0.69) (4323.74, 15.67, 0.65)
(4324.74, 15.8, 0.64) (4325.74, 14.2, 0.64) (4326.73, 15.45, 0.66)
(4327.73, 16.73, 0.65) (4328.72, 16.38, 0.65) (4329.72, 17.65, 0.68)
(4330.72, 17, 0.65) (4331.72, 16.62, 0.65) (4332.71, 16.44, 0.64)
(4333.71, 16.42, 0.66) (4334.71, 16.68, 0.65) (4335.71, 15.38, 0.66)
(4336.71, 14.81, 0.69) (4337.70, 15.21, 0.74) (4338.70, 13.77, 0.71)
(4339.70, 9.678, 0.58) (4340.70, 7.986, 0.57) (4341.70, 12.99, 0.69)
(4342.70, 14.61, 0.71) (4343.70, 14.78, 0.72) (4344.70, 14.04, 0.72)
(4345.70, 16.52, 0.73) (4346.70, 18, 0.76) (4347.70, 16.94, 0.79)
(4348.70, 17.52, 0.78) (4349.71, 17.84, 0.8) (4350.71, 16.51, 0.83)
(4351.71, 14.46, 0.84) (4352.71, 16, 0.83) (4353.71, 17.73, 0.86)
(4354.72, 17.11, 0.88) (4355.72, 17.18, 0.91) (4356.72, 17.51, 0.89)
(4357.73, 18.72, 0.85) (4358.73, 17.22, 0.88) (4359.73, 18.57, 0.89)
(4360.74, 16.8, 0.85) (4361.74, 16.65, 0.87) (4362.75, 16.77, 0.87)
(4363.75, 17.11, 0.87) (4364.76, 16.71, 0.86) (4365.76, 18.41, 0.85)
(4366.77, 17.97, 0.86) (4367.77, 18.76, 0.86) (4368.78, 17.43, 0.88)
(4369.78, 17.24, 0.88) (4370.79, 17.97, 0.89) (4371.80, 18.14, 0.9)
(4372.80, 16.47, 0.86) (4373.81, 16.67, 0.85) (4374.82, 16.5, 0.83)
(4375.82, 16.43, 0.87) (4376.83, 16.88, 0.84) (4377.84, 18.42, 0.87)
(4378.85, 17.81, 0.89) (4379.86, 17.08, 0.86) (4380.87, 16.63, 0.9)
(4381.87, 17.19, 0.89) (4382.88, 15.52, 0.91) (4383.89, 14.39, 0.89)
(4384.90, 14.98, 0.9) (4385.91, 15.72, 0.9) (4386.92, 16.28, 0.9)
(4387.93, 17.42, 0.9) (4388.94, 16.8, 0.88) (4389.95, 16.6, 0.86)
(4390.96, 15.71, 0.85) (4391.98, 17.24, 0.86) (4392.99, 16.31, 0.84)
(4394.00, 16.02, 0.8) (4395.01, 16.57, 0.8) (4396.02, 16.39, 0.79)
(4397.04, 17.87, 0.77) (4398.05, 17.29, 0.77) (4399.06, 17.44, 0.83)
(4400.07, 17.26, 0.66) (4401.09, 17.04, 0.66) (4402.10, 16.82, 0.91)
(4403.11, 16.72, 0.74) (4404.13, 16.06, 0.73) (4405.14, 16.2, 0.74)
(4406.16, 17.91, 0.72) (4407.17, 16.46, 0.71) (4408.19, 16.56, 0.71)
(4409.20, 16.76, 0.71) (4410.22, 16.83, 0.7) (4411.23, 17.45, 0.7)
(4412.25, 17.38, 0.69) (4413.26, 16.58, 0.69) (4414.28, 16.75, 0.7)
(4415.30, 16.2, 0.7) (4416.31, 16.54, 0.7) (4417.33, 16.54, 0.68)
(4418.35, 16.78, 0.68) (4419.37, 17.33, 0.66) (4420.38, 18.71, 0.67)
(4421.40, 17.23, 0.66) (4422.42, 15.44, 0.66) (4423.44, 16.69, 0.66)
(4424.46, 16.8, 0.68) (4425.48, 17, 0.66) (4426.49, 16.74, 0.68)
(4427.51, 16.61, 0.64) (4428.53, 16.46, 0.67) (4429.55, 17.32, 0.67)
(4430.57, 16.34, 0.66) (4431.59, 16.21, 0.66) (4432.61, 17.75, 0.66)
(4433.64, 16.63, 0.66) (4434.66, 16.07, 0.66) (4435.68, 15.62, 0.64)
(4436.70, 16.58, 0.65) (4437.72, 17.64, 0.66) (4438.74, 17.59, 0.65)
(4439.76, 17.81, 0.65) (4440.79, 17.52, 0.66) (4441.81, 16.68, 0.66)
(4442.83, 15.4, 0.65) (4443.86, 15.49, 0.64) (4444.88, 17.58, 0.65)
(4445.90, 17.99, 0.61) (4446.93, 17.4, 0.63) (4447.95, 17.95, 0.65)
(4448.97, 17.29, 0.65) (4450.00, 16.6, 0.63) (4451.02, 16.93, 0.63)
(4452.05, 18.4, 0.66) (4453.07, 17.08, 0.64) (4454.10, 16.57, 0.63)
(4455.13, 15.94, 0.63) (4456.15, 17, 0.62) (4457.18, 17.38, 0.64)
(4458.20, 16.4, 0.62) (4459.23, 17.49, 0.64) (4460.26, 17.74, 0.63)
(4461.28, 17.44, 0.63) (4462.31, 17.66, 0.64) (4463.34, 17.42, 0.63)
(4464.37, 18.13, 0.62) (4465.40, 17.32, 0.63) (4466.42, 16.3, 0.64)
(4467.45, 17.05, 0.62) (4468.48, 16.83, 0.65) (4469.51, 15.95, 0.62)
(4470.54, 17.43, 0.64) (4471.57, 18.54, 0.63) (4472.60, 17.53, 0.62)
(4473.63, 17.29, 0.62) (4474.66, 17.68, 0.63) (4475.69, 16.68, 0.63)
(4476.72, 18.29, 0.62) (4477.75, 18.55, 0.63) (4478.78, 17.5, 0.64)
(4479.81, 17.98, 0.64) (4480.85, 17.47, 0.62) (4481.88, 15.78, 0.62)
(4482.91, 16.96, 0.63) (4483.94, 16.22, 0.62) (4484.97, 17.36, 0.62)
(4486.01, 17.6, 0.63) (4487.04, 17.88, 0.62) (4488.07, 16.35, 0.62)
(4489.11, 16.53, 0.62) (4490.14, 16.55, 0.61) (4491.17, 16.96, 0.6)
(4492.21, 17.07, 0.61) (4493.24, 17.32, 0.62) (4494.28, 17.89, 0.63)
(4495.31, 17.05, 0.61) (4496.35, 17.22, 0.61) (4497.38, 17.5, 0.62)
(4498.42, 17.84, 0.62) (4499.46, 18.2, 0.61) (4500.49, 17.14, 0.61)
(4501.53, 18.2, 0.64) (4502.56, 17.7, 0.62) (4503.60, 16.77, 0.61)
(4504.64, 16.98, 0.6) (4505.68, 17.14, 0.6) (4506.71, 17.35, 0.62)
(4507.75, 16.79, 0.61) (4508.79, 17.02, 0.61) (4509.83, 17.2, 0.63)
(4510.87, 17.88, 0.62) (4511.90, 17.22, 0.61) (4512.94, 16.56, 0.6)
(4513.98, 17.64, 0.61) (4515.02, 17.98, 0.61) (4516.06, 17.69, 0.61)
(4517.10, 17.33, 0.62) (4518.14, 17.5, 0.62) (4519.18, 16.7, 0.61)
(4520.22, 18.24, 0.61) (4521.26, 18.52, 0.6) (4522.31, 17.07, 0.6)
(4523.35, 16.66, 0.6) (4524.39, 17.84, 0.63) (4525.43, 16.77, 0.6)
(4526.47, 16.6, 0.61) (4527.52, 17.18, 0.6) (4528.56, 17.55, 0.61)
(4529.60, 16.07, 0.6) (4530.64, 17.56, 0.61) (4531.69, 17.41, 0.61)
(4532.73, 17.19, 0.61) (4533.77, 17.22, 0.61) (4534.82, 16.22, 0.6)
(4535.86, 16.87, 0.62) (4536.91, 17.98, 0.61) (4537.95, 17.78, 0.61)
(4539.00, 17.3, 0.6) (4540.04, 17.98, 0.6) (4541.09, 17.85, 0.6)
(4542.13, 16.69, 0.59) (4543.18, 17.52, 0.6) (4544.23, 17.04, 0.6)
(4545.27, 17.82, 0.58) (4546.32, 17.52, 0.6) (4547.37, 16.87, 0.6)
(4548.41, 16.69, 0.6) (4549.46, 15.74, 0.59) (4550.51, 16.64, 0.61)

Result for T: -0.8 Ang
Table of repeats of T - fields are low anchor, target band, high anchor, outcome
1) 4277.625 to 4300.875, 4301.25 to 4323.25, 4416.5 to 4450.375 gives 0.0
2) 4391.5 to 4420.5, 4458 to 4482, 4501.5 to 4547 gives -0.4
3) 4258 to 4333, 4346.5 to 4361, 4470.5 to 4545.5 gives -0.4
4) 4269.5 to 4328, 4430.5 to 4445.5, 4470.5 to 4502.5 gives 0.3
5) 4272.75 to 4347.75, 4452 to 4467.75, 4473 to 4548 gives -0.2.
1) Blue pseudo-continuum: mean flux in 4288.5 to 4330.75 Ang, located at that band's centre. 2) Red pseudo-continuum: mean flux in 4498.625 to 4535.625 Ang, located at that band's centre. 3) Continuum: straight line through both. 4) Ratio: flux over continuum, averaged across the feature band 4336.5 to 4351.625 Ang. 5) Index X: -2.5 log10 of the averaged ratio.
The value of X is 0.12 mag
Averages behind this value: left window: 16.2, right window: 17.3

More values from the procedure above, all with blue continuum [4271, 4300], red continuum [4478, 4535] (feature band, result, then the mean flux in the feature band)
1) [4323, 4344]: 0.11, 15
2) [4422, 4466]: 0.00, 17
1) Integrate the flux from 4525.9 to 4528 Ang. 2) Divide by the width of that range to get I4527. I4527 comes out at 16.8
